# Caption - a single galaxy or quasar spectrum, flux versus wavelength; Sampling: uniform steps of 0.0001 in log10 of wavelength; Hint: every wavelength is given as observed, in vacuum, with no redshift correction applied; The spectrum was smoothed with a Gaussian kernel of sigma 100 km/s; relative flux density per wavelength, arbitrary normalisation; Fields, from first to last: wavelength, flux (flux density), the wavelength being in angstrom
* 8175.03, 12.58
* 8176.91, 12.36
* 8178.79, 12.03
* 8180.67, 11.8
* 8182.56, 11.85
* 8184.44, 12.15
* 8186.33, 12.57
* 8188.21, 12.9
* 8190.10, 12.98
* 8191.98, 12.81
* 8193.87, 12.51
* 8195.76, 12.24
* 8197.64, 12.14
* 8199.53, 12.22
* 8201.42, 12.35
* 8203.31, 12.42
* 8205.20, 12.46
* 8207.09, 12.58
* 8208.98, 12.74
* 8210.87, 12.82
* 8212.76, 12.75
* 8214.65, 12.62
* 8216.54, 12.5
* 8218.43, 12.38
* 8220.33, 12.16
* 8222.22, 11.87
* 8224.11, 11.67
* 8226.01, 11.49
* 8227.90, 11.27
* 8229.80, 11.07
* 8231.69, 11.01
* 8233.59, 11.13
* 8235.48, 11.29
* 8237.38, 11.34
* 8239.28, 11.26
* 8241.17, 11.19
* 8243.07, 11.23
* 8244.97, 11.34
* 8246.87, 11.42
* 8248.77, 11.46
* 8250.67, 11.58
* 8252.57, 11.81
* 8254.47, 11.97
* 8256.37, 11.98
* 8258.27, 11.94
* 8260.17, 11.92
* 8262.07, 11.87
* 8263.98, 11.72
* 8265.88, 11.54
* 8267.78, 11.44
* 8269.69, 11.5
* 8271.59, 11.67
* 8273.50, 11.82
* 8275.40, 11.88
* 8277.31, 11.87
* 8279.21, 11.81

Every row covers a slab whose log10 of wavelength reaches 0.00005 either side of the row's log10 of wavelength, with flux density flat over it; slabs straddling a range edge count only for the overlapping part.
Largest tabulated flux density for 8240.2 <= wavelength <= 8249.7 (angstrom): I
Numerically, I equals 11.46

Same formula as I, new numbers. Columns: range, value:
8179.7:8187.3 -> 12.57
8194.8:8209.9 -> 12.74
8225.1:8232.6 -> 11.49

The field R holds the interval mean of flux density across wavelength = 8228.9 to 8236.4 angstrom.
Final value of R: 11.1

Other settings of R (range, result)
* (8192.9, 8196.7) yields 12.4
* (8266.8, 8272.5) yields 11.5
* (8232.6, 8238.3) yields 11.2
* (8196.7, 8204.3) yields 12.3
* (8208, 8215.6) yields 12.7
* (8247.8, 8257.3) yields 11.8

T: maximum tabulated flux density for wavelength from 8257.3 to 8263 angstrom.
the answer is 11.94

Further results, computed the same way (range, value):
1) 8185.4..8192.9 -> 12.98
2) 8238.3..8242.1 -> 11.26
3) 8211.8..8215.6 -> 12.75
